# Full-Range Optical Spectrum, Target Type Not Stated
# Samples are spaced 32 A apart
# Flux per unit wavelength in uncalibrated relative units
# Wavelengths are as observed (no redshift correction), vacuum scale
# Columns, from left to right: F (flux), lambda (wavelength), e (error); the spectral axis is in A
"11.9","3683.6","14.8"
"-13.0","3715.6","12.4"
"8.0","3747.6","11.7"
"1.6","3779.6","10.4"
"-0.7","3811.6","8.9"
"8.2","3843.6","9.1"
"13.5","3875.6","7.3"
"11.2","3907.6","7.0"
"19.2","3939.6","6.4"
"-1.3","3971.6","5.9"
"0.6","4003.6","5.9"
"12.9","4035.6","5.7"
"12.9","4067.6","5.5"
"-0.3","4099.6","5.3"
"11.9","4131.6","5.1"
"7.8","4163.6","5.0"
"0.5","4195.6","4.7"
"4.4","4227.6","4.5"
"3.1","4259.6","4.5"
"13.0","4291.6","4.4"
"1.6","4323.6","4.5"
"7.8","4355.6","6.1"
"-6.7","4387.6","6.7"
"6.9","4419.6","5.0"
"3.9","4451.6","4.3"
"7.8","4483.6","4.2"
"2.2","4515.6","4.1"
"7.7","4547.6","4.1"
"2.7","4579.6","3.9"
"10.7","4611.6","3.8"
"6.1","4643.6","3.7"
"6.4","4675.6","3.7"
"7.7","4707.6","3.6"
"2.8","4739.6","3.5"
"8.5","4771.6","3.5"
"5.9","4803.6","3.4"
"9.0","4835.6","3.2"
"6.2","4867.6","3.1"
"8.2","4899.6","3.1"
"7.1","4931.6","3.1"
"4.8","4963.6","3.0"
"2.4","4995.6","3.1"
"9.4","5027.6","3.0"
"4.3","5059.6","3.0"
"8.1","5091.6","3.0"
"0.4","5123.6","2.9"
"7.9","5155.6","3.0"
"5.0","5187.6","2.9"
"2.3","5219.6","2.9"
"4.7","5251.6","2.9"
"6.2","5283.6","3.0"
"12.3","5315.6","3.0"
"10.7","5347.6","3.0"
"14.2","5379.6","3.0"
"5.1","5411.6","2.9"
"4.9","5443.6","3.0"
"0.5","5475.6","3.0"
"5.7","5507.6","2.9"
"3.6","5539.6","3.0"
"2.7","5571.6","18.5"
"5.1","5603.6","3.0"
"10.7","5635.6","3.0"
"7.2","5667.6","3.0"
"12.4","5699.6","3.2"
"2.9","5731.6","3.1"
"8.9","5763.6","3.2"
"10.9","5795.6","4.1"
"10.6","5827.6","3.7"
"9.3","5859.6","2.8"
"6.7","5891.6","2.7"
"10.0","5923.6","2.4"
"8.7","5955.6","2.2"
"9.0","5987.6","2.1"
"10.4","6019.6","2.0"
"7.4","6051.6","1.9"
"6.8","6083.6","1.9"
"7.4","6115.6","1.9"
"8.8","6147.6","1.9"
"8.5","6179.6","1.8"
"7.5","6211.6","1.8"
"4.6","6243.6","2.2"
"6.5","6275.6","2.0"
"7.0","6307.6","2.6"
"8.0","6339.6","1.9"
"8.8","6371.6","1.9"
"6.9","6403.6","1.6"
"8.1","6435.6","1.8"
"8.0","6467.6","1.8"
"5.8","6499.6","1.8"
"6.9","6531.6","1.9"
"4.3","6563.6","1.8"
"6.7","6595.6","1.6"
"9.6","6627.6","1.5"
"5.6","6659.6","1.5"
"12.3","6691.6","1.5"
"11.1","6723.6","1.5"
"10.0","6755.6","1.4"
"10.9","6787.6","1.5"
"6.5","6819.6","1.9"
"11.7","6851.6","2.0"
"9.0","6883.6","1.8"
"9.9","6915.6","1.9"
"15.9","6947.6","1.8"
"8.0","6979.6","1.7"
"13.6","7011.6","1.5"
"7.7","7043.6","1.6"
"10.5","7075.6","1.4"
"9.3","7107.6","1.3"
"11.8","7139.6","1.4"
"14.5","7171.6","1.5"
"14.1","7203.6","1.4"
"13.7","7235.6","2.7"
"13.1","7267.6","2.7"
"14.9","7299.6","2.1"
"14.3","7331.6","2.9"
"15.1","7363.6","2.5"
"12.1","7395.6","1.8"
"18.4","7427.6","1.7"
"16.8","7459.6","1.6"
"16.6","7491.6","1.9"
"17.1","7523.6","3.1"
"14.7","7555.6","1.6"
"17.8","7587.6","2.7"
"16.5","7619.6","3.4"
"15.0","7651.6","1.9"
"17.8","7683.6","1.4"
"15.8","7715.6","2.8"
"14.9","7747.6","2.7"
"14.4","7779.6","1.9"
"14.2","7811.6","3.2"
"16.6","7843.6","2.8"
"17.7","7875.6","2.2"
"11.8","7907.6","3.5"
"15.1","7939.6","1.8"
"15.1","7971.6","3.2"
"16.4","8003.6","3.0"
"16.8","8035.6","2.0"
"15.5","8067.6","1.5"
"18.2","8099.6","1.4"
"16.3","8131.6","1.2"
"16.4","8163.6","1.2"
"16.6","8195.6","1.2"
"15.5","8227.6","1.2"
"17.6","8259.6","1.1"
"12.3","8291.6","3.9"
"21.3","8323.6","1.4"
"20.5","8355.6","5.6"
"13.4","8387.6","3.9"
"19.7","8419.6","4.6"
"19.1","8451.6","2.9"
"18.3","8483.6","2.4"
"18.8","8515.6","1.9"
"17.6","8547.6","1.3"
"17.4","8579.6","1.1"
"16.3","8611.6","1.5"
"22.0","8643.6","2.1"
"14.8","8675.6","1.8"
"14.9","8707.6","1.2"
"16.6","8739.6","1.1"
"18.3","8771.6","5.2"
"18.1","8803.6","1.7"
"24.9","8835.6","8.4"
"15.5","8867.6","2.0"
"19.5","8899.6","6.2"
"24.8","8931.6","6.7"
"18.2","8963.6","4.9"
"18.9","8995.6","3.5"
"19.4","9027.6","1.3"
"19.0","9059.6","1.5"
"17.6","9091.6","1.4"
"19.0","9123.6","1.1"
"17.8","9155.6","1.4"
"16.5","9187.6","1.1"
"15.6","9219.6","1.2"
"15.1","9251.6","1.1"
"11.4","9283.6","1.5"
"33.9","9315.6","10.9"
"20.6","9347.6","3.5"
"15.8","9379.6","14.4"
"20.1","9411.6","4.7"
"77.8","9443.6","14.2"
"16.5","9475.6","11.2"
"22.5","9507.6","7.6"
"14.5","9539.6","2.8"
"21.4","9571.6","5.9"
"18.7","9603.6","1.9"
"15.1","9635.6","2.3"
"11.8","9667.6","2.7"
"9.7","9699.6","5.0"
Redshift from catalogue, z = 0.79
